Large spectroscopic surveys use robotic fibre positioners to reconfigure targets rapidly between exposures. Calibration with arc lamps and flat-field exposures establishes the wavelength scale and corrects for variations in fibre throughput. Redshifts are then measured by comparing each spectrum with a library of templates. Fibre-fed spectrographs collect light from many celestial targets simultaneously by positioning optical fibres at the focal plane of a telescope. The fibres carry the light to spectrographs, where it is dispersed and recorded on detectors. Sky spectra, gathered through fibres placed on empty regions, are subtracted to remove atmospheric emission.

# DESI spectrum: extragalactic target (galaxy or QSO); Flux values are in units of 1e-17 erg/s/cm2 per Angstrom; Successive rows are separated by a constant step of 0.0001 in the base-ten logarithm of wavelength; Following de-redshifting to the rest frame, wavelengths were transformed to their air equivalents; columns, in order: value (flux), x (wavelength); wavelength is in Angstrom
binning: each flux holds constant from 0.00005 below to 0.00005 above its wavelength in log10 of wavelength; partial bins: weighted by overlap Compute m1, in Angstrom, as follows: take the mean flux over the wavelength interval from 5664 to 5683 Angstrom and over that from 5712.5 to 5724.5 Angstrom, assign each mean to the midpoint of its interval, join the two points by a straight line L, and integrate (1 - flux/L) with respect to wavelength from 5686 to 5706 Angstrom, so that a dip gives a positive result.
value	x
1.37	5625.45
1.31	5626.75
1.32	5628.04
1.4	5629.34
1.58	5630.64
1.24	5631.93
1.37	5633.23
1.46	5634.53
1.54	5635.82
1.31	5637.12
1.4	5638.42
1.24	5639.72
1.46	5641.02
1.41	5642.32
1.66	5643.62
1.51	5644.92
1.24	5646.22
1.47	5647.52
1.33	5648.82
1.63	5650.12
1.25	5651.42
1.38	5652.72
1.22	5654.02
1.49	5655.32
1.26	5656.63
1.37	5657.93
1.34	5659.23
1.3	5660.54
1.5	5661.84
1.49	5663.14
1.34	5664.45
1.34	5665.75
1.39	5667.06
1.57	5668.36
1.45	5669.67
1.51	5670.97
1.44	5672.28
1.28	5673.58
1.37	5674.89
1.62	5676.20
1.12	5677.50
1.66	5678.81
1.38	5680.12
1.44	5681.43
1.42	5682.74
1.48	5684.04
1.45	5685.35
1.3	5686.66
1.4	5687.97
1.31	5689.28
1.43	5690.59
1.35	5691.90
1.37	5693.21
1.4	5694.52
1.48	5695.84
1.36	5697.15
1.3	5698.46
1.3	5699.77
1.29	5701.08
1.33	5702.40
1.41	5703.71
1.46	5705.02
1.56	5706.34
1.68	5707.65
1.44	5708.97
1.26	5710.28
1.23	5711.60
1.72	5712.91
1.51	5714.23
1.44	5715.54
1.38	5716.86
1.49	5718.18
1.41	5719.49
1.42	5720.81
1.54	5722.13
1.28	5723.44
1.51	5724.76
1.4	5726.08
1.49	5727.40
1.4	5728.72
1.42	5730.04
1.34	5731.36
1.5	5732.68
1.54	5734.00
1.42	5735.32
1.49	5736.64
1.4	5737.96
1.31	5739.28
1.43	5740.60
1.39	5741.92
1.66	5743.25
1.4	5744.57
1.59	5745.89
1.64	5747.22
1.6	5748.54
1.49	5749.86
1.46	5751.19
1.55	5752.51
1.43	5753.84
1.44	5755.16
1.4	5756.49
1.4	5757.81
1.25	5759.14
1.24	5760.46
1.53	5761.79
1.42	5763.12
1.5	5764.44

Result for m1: 1.0 Angstrom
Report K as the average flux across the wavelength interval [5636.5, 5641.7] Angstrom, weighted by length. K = 1.35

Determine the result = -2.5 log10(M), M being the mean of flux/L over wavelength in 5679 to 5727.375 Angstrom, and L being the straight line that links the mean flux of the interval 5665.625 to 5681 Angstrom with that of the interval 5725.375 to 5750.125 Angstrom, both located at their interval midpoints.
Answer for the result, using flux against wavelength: 0.023 mag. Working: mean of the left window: 1.43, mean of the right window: 1.47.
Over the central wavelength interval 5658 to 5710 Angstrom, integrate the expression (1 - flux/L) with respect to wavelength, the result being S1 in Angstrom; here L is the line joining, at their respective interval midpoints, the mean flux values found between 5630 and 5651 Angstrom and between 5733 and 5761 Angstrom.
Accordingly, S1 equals 1.0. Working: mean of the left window 1.43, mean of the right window 1.46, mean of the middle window 1.41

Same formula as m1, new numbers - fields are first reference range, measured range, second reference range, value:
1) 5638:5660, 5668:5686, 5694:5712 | -0.6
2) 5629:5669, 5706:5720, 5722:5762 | -0.3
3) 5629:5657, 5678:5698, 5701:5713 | 0.2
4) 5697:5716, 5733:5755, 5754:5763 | -1.5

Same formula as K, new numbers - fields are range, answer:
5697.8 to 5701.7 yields 1.3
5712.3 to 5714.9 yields 1.61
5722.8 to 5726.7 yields 1.4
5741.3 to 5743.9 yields 1.52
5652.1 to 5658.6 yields 1.34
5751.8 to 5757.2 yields 1.46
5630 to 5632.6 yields 1.41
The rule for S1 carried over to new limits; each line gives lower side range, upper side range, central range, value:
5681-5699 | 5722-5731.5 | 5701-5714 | -0.4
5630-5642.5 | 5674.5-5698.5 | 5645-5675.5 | 0.2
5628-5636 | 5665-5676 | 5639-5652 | 0.0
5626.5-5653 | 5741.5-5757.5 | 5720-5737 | 0.5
